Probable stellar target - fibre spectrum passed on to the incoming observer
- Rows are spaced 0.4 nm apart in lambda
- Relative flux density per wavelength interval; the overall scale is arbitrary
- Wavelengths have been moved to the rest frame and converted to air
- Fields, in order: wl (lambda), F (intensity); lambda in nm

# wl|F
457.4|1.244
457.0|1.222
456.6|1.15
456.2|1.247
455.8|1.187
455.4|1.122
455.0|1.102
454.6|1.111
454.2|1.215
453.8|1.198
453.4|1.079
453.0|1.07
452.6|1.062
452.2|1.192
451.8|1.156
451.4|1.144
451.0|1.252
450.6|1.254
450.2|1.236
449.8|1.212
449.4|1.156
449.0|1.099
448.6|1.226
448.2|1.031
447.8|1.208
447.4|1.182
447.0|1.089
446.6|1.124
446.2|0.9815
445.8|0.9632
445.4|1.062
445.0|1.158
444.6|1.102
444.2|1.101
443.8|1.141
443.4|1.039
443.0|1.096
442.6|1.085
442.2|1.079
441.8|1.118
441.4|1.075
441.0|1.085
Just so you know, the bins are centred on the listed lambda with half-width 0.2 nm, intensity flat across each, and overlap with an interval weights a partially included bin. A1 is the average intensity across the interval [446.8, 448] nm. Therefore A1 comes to 1.16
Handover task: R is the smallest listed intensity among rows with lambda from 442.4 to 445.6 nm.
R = 1.039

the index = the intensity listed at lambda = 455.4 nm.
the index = 1.122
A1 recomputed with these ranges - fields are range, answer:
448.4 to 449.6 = 1.16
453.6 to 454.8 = 1.17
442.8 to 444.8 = 1.1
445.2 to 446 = 1.01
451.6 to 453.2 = 1.12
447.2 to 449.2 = 1.15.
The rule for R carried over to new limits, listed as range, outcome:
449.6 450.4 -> 1.212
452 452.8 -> 1.062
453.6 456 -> 1.102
